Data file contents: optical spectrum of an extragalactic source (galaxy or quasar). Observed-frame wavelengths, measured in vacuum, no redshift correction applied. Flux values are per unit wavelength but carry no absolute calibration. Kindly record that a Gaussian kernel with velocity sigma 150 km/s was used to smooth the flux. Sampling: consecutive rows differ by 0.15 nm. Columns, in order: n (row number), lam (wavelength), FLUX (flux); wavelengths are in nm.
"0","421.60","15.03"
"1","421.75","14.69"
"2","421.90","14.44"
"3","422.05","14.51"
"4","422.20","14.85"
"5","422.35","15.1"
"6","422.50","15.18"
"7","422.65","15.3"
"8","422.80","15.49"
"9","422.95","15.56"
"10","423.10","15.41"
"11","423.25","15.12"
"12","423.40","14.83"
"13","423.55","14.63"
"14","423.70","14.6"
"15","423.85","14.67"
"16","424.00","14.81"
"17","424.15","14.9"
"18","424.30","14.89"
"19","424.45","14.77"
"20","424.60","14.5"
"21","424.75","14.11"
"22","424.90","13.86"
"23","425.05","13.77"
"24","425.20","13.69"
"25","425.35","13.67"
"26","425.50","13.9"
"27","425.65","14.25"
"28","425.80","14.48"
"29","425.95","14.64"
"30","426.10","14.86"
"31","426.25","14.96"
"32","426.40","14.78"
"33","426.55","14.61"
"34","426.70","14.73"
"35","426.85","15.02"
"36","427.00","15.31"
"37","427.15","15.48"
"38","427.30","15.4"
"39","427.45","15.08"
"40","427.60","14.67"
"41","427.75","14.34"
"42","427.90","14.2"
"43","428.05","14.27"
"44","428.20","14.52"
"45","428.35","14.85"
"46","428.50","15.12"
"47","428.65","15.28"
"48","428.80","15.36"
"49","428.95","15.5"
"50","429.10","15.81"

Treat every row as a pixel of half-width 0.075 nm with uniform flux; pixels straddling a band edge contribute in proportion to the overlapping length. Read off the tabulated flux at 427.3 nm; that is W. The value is 15.4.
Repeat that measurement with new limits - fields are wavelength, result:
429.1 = 15.81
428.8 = 15.36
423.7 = 14.6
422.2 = 14.85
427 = 15.31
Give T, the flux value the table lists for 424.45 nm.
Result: 14.77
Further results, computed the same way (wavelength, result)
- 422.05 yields 14.51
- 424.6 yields 14.5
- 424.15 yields 14.9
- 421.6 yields 15.03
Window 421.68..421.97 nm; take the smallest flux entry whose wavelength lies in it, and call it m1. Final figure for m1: 14.44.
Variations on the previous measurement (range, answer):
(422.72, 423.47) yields 14.83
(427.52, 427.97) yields 14.2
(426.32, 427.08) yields 14.61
